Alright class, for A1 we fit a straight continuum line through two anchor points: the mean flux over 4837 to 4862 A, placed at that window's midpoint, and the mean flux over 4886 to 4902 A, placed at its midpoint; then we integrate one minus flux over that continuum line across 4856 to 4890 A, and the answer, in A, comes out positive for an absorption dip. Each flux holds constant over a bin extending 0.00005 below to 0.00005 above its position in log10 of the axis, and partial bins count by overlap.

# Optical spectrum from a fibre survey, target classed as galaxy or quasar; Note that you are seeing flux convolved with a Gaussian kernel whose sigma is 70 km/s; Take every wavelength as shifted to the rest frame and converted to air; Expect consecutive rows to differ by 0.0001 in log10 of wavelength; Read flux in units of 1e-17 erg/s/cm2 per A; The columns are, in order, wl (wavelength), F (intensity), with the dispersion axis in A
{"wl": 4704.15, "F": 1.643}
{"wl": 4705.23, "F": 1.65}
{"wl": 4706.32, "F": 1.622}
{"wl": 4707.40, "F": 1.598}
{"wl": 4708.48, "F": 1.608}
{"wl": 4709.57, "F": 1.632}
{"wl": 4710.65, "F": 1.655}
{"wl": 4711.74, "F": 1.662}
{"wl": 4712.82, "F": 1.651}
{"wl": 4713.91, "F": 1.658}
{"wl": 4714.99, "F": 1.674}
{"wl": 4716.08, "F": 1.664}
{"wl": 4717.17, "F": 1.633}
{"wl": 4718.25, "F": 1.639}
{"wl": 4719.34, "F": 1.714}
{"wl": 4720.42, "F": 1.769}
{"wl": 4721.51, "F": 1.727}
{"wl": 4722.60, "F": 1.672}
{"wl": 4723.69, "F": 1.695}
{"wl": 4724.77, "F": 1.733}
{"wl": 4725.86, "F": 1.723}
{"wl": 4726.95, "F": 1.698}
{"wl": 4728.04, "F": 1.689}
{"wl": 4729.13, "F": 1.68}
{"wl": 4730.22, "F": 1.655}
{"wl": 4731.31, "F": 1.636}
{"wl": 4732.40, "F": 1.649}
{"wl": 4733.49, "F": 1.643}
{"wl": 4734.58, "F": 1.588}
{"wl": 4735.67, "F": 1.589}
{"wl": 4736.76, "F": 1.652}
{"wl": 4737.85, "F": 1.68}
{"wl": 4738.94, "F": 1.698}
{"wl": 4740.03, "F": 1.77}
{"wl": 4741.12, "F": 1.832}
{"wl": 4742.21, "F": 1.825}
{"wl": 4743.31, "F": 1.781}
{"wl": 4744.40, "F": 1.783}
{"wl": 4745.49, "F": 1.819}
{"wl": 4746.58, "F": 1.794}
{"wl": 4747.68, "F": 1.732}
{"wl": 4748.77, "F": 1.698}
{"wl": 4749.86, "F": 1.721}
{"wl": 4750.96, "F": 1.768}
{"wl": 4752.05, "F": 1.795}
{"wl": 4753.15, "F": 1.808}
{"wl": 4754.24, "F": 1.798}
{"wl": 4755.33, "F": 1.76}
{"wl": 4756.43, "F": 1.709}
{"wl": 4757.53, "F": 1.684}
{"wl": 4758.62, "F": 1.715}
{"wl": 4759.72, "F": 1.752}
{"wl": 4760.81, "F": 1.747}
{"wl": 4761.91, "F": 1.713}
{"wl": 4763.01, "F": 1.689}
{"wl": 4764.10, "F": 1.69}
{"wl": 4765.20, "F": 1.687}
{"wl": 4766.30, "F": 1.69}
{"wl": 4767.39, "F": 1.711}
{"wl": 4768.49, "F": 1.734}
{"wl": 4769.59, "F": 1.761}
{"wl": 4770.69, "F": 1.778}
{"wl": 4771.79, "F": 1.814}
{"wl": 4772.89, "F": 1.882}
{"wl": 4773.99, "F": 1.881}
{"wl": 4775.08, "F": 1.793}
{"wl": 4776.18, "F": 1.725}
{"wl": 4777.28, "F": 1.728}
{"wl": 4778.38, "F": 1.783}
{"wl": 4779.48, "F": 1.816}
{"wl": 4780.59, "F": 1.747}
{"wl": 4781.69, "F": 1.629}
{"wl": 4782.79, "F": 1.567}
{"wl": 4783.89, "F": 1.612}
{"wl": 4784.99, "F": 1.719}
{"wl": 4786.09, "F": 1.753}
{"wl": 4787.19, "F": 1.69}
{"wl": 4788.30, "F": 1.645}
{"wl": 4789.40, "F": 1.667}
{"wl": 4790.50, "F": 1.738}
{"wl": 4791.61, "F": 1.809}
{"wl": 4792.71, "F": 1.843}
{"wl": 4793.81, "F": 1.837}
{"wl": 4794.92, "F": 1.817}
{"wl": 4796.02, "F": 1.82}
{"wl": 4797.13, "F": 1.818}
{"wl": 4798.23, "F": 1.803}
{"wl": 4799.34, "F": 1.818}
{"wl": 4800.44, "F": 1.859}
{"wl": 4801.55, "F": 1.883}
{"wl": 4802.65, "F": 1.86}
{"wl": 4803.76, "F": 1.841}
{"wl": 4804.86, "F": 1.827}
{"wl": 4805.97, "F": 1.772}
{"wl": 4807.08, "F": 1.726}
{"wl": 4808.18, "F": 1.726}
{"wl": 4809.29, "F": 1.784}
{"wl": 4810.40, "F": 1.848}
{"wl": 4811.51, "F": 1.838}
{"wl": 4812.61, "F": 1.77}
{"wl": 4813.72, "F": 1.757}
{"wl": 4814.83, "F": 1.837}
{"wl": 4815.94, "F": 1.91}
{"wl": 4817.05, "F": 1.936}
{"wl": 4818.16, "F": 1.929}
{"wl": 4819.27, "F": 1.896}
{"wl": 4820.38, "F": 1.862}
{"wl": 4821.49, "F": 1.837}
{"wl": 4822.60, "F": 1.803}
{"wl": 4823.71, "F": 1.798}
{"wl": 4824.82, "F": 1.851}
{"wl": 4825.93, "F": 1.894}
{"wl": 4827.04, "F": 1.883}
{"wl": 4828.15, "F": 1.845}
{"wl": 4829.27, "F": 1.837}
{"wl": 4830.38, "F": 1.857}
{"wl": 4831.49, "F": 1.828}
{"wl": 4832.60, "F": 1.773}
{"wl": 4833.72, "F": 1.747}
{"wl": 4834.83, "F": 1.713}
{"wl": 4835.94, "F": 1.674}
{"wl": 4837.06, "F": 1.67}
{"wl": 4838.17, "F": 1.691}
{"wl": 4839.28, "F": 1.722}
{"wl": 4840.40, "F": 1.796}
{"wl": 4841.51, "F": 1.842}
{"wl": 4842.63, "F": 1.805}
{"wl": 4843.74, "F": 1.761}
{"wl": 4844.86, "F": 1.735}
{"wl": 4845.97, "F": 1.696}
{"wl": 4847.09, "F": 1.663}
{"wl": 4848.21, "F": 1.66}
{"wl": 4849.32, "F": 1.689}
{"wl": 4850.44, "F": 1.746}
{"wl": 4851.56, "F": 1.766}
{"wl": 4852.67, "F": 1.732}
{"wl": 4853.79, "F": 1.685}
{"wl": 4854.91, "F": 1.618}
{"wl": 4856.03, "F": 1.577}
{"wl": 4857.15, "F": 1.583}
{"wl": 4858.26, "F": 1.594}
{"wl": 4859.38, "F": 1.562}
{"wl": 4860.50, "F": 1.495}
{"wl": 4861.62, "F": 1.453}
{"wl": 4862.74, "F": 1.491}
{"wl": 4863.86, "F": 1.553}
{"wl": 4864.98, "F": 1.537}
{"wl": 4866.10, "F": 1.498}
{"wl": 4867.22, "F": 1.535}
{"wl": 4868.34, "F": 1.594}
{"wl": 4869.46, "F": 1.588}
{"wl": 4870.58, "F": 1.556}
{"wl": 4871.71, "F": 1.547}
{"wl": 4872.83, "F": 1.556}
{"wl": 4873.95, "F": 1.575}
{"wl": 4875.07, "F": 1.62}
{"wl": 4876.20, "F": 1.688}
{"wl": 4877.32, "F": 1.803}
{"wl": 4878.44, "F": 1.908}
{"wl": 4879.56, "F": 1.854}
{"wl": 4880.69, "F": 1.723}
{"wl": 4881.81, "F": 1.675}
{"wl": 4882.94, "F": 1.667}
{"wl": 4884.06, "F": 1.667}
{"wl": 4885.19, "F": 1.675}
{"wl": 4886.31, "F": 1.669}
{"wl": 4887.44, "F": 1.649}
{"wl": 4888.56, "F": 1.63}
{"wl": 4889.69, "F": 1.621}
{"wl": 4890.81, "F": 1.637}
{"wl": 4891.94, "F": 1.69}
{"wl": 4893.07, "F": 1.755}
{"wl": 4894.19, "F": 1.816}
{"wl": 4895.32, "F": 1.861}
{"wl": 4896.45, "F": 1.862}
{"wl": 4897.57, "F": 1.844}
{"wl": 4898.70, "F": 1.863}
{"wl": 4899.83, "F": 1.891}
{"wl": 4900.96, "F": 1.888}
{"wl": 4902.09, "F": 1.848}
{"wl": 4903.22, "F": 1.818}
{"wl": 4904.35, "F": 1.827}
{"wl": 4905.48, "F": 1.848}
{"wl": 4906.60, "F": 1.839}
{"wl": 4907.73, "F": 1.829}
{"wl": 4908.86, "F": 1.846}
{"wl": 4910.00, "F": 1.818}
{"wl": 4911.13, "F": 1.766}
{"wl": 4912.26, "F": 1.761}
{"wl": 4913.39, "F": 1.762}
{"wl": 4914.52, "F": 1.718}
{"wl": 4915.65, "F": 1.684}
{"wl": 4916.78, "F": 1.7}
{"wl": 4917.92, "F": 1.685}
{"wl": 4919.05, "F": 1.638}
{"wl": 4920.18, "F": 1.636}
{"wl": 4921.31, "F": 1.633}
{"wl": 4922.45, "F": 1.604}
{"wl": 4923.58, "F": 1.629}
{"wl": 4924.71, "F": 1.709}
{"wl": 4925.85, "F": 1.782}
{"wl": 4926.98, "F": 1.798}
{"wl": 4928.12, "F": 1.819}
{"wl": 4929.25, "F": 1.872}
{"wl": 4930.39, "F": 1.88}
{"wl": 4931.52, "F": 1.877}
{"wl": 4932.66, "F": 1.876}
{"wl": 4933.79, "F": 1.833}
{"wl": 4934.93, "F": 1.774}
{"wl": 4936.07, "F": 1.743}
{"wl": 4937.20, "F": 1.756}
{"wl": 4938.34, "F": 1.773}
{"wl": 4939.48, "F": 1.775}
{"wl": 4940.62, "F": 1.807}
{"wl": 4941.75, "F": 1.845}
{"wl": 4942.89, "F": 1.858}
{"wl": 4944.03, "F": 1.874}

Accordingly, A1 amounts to 2.1 A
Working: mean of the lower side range 1.68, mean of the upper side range 1.77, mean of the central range 1.62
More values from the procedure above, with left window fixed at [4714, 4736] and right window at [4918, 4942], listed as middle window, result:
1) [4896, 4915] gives -0.80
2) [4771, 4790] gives -0.39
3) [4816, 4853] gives -1.43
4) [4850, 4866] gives 1.26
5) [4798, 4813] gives -0.90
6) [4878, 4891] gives 0.34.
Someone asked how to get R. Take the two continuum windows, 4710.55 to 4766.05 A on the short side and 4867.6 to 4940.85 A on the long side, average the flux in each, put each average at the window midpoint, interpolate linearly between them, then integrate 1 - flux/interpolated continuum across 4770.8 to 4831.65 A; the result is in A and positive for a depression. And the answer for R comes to -2.8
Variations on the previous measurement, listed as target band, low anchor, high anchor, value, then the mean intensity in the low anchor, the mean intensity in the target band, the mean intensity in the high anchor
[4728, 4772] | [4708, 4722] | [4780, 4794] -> -1.0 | 1.67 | 1.72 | 1.71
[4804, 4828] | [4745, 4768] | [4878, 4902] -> -1.2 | 1.74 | 1.83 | 1.76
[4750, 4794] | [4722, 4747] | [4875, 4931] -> -0.6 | 1.71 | 1.74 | 1.76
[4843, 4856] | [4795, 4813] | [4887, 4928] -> 0.6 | 1.81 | 1.7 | 1.76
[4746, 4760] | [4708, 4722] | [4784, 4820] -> -0.2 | 1.67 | 1.75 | 1.8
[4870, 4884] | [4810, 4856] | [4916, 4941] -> 0.7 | 1.78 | 1.68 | 1.75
